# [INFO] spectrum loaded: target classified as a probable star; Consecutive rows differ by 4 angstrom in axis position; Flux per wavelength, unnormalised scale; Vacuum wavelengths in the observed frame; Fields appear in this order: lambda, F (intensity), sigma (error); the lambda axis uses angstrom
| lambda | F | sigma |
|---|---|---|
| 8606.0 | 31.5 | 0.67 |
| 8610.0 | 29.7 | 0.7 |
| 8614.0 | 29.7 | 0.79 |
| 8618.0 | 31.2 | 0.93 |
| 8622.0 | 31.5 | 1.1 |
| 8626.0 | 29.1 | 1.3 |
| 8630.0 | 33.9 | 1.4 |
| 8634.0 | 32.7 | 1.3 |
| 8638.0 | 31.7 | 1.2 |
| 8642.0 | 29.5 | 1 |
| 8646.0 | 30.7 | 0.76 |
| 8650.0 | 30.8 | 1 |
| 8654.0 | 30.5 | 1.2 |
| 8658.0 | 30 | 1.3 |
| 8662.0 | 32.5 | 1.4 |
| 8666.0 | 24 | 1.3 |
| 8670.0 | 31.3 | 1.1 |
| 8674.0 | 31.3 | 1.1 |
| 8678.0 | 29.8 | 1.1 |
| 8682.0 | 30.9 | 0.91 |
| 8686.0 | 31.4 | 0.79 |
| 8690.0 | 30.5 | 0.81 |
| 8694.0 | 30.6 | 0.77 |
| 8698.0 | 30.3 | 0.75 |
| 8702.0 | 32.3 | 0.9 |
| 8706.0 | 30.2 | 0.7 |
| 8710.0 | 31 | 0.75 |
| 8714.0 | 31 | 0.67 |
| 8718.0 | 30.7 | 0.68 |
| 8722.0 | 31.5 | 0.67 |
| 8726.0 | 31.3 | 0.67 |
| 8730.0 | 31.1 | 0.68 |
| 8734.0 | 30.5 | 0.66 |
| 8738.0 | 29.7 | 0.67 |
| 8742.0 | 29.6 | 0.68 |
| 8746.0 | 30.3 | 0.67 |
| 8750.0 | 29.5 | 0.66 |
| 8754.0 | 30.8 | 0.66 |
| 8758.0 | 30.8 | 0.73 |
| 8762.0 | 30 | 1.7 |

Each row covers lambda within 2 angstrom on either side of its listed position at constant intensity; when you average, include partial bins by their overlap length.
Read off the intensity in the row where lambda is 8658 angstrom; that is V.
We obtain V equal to 30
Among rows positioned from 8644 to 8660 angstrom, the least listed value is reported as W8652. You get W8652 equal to 30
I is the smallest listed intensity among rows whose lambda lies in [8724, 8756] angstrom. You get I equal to 29.5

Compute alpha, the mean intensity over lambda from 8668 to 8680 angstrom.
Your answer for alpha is 30.8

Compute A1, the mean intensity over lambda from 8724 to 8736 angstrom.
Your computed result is 31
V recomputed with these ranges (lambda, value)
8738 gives 29.7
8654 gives 30.5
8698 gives 30.3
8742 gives 29.6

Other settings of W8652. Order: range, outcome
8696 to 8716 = 30.2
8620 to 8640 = 29.1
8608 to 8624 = 29.7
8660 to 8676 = 24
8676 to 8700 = 29.8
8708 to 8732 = 30.7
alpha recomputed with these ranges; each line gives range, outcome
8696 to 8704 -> 31.3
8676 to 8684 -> 30.4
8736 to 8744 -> 29.6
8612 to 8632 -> 31.1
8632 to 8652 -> 31.1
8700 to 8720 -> 31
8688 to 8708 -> 30.8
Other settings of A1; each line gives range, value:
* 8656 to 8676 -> 29.8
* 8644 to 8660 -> 30.5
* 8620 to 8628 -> 30.3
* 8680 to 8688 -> 31.1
